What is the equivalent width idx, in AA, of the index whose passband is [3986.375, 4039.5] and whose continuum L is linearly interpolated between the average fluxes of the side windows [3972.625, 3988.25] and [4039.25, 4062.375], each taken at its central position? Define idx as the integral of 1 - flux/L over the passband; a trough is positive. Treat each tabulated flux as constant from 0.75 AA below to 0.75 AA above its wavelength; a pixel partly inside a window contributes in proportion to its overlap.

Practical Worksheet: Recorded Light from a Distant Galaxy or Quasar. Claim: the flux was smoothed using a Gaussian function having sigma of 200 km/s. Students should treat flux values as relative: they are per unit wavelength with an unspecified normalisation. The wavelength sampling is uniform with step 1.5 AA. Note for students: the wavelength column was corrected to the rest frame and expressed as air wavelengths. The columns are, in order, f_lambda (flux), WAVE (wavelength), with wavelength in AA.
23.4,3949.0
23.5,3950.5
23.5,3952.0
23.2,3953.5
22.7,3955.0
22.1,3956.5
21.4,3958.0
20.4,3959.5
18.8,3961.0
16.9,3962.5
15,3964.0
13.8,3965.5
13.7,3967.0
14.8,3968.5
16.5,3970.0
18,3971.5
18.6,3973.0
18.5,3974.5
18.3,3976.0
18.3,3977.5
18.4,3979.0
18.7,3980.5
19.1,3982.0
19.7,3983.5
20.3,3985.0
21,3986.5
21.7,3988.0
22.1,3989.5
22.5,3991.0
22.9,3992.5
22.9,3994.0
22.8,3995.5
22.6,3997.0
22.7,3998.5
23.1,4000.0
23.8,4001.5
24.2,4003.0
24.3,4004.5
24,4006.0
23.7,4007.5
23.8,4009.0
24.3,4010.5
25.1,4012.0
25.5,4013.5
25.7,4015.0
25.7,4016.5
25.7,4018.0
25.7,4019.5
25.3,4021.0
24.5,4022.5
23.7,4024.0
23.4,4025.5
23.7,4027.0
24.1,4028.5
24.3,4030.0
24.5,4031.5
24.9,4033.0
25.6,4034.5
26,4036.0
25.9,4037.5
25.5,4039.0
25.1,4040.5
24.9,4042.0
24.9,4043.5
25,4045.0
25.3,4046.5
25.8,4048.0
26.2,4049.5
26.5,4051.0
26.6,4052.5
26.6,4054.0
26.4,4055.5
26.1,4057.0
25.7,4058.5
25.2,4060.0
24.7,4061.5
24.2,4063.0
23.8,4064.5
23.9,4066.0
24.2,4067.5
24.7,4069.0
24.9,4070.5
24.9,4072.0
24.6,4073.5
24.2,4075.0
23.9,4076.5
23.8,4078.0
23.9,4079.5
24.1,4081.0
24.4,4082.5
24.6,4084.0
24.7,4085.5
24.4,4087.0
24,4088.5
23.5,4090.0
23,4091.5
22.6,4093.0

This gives -4.6 AA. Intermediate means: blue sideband 19.3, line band 24.1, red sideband 25.7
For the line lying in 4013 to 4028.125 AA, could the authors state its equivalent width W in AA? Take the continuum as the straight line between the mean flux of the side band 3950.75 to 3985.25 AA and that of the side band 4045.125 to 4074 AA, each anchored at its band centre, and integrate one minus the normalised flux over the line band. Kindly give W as -1.6 AA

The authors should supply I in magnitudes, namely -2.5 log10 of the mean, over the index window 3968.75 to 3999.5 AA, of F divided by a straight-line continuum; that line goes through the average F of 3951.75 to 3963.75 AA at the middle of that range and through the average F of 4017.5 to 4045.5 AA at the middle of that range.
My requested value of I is 0.11 mag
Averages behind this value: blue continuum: 20.8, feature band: 20.2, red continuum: 24.9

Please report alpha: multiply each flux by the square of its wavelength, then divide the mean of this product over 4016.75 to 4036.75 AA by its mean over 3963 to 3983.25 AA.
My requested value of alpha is 1.5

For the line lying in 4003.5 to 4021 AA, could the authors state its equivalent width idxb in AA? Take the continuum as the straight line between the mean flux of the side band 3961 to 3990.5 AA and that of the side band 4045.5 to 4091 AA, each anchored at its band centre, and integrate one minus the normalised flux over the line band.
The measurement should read -3.4 AA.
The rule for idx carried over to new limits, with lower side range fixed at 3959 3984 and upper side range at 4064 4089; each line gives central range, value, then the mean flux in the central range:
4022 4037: -2.3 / 24.5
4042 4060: -2.6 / 25.8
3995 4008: -2.7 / 23.5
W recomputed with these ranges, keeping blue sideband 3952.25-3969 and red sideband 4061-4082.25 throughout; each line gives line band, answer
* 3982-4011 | -3.08 AA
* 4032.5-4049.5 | -2.01 AA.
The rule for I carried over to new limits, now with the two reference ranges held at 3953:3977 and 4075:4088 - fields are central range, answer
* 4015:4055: -0.157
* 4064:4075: -0.037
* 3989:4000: -0.150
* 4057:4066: -0.072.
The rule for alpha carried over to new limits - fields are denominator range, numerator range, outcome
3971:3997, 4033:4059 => 1.31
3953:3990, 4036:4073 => 1.40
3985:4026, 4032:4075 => 1.09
